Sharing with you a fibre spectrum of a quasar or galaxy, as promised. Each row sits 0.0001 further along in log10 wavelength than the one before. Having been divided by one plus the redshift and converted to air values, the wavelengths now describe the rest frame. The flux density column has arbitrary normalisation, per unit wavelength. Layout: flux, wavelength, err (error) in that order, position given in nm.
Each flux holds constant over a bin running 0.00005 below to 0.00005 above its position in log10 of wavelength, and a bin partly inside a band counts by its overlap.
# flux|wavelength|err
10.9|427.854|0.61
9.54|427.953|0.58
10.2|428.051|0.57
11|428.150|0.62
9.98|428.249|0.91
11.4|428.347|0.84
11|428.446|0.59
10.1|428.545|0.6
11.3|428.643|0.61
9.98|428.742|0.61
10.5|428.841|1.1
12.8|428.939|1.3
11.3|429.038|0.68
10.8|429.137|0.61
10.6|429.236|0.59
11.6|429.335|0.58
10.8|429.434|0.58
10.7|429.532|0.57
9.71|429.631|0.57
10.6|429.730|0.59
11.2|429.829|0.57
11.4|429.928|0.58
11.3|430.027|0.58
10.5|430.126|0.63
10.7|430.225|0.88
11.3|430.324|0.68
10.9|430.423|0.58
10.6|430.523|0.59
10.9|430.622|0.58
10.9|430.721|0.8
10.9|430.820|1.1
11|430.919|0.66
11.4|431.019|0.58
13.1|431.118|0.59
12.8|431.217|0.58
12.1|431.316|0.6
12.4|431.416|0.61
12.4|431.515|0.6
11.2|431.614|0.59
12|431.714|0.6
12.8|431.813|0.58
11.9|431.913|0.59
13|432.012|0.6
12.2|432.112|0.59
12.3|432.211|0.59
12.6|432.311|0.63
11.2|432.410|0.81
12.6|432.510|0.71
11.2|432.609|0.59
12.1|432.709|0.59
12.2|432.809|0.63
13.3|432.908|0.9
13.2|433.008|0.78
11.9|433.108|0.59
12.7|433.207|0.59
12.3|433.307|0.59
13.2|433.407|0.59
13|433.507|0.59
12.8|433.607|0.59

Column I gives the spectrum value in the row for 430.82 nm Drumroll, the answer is 10.9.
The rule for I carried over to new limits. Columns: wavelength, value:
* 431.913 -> 11.9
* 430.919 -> 11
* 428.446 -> 11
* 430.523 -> 10.6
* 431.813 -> 12.8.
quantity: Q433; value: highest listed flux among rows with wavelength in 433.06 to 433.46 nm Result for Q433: 13.2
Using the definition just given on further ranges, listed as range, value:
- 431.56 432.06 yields 13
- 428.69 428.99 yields 12.8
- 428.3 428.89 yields 11.4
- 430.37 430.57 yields 10.9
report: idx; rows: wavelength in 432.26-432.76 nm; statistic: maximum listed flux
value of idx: 12.6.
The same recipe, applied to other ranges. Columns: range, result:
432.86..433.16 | 13.3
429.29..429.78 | 11.6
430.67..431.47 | 13.1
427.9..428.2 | 11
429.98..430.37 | 11.3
